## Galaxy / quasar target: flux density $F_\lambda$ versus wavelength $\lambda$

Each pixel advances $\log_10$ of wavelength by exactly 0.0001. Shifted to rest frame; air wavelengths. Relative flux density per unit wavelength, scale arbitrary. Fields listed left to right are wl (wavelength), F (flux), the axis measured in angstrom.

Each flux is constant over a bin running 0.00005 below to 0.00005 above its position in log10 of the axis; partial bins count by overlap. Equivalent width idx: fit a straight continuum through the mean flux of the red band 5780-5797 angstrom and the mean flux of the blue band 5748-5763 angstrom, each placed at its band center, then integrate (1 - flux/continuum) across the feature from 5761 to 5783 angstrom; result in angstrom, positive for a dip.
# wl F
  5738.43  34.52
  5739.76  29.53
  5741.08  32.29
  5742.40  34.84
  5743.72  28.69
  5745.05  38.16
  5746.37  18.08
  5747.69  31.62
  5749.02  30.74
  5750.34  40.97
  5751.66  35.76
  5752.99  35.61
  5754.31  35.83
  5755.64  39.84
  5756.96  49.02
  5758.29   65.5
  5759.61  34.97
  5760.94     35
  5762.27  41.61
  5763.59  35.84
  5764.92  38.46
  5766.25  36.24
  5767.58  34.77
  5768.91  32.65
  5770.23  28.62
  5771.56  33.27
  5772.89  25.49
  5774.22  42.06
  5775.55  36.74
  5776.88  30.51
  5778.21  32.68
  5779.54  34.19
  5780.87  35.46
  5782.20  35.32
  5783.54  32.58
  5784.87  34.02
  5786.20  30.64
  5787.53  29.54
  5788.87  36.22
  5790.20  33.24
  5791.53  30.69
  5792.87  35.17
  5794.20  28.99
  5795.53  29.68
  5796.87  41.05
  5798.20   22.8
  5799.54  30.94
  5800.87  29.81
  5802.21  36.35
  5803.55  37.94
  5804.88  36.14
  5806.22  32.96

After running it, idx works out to 1.2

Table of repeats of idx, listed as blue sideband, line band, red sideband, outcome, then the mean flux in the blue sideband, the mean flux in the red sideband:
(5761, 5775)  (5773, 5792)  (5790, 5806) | 0.1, 34.9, 32.7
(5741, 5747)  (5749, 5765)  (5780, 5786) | -4.5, 30.3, 34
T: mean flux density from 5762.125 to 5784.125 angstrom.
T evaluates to 34.3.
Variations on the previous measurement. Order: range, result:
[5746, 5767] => 38.1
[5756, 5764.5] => 43.4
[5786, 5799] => 31.8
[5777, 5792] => 33.1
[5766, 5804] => 33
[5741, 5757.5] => 34.7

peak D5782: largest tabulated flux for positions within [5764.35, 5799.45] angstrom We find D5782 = 42.06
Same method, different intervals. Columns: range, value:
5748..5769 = 65.5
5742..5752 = 40.97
